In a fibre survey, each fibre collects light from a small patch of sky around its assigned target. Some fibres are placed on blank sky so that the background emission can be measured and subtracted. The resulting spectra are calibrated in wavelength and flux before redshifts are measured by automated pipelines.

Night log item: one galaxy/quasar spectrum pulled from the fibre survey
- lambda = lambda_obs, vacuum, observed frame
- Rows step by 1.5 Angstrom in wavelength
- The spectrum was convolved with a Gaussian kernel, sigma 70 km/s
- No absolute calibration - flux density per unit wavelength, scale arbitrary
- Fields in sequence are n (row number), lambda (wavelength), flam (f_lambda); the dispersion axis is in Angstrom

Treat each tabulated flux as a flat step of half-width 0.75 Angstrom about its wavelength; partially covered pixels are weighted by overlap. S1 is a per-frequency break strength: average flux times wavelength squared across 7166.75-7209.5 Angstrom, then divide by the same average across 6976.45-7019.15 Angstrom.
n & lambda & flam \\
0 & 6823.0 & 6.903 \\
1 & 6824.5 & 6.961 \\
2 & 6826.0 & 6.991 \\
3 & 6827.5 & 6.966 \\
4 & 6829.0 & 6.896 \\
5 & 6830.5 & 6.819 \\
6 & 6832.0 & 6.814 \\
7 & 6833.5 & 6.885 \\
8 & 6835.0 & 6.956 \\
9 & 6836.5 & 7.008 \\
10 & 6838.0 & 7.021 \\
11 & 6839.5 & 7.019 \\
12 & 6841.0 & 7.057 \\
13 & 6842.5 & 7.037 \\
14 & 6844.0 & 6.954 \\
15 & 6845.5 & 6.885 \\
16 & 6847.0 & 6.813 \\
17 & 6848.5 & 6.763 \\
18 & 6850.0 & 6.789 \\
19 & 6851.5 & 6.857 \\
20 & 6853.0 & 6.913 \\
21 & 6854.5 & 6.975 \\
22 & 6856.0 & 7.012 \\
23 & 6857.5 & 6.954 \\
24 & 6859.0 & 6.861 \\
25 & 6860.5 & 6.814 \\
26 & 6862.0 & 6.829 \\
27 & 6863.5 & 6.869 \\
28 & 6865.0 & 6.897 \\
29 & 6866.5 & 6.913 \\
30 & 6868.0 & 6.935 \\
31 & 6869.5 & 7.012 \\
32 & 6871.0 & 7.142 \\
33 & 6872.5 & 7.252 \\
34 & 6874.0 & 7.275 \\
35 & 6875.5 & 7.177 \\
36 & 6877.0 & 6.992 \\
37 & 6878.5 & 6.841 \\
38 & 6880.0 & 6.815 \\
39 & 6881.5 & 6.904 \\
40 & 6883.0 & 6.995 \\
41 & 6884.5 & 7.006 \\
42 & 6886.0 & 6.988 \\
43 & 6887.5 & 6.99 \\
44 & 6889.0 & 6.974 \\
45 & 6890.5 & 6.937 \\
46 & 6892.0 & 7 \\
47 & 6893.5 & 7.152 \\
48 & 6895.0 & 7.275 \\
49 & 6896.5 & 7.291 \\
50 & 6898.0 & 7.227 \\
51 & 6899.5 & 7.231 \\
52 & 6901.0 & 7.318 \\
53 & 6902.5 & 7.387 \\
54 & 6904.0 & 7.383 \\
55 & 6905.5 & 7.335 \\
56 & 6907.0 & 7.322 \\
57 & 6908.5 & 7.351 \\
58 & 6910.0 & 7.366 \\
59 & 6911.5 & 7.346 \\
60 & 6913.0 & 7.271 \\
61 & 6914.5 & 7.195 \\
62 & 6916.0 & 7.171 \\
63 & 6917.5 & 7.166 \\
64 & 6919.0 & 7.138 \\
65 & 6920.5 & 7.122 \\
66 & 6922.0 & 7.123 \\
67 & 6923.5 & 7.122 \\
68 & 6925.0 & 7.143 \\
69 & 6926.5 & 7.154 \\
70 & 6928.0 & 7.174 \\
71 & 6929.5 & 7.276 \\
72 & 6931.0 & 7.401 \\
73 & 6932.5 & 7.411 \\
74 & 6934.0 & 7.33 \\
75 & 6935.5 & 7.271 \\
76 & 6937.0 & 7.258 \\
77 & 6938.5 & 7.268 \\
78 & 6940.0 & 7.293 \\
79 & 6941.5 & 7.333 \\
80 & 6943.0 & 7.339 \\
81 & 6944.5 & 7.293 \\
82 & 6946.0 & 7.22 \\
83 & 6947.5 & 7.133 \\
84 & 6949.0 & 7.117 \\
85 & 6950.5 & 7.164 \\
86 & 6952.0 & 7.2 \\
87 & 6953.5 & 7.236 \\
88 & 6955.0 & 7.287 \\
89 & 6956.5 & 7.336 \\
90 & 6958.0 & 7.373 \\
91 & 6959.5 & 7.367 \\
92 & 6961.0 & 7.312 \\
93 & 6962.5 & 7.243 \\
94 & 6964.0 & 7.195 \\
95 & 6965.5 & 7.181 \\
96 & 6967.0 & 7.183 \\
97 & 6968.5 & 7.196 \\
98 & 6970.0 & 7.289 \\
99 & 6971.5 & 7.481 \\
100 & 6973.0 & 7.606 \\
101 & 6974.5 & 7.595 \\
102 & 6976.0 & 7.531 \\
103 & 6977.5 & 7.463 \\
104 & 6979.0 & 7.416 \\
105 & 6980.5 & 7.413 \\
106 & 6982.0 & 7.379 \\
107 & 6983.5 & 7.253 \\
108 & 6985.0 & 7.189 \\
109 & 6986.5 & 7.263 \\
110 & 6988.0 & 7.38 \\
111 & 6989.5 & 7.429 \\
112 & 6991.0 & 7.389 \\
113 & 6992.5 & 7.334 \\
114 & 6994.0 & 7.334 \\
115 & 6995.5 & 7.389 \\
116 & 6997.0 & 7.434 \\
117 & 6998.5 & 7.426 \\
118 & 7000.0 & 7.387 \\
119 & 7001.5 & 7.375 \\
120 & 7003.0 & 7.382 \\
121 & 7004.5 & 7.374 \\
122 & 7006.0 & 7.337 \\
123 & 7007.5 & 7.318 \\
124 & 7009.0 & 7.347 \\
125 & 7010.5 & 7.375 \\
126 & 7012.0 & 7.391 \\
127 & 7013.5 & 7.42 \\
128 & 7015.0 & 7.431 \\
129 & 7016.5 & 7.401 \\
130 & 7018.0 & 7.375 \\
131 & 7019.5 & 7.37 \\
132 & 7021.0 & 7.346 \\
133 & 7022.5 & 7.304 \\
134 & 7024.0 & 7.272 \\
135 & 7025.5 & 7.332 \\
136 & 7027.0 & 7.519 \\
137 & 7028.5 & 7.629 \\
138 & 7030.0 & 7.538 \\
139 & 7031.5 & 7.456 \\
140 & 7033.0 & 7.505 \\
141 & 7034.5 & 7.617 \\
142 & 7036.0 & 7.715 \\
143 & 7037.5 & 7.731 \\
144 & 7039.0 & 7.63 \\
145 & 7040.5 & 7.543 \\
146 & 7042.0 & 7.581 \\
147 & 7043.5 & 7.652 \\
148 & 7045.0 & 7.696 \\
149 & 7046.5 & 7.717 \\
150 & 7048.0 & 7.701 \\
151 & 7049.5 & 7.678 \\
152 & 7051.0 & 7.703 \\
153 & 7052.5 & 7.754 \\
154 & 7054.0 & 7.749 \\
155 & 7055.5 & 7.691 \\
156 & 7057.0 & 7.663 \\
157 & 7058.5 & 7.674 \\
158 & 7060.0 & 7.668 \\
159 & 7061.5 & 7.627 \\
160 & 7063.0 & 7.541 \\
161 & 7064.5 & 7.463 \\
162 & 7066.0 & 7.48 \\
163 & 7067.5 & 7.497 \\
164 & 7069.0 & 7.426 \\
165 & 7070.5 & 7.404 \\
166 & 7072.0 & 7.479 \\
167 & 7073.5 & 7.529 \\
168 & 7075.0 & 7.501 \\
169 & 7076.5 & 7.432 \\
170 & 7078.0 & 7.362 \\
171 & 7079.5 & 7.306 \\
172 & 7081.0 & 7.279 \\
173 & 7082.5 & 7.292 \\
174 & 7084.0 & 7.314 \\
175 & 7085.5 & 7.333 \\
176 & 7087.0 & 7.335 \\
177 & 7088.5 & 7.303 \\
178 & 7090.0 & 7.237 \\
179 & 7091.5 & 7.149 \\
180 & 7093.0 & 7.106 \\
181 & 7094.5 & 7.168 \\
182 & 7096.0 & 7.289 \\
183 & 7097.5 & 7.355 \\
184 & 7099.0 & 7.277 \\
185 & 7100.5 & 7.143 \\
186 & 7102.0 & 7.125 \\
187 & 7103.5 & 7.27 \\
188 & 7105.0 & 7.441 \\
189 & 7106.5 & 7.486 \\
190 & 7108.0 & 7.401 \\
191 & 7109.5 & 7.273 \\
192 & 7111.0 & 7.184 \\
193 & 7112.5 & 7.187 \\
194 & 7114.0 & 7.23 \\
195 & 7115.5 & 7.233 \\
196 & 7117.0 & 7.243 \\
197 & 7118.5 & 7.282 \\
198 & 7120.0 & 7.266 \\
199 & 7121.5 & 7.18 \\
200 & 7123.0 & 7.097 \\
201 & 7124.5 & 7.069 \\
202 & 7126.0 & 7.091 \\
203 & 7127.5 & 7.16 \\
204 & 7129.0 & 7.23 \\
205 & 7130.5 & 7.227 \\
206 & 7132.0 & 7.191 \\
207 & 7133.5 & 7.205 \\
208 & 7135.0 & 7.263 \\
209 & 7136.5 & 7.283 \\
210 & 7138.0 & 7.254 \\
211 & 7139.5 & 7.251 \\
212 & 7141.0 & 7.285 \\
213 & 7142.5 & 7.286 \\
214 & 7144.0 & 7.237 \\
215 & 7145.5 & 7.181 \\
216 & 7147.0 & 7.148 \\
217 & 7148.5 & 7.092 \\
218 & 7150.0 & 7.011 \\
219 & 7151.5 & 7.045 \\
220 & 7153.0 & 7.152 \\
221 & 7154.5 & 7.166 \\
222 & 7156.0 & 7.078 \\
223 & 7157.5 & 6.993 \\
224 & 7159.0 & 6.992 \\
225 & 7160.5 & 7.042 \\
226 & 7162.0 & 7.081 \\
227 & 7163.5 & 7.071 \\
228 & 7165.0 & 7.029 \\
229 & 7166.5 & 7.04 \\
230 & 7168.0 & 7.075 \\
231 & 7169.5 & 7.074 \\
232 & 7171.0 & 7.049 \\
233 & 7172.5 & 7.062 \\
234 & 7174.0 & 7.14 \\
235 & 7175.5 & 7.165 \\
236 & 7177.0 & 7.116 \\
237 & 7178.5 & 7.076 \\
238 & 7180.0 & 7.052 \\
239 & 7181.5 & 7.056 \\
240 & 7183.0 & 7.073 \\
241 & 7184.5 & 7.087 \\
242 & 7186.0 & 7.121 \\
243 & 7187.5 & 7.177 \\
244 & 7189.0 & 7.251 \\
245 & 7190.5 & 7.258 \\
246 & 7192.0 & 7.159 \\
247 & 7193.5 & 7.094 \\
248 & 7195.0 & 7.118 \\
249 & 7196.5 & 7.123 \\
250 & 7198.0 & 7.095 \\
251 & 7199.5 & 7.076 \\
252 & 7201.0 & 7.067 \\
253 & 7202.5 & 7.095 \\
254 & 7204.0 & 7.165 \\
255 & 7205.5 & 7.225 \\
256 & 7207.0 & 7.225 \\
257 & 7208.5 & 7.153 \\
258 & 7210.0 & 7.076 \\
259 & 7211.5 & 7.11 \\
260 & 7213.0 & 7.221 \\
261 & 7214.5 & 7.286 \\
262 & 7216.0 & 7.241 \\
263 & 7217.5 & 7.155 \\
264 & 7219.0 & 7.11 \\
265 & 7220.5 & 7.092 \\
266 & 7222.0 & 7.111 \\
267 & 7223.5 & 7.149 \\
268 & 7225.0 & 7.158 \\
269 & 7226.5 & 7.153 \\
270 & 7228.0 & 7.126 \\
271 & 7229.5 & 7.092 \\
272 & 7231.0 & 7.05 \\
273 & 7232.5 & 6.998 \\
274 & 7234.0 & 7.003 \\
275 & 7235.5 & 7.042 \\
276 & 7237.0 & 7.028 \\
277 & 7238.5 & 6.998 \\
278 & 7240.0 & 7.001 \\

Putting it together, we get 1.02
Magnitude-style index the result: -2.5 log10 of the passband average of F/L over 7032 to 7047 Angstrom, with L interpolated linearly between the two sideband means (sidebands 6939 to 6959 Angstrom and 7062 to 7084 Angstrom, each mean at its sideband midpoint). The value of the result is -0.037 mag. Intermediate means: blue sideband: 7.26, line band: 7.63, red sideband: 7.43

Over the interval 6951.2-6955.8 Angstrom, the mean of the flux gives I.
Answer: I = 7.24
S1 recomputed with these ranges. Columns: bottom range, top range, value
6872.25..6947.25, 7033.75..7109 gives 1.09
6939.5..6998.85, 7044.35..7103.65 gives 1.05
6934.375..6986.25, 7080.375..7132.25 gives 1.03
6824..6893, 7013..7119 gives 1.14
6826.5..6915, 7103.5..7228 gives 1.11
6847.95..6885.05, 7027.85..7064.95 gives 1.16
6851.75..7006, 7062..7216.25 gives 1.06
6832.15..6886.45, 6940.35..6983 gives 1.08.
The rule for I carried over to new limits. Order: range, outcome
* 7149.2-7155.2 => 7.09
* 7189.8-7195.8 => 7.16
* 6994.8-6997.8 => 7.41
